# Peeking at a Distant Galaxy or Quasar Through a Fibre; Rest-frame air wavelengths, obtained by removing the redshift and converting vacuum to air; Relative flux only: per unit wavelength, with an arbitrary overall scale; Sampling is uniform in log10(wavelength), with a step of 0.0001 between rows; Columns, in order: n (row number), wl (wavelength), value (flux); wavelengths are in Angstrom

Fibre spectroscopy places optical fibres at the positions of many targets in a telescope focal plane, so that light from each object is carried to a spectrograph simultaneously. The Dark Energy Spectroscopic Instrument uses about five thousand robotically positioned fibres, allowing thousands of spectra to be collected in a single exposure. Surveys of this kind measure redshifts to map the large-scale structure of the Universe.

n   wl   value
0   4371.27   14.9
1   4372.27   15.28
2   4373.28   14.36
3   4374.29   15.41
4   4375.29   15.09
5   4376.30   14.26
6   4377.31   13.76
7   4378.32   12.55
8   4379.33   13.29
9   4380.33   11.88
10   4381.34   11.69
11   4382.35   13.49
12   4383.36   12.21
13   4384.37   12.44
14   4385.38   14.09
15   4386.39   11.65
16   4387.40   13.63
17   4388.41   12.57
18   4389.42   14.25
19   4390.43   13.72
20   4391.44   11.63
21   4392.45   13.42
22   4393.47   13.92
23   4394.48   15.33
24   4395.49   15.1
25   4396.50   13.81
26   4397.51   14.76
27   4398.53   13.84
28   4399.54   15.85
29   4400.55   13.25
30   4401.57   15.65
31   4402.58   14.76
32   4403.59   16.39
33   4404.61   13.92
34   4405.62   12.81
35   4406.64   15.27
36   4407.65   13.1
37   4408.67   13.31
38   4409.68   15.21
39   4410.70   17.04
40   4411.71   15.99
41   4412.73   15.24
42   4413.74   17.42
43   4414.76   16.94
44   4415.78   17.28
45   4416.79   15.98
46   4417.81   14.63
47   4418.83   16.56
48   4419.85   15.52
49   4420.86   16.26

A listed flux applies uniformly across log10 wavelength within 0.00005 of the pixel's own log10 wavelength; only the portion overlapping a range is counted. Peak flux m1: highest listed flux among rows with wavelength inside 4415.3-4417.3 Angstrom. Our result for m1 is 17.28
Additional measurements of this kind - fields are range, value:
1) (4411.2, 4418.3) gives 17.42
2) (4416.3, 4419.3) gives 16.56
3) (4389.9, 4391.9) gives 13.72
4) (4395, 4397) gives 15.1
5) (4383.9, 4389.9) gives 14.25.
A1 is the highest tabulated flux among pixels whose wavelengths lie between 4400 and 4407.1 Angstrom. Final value 16.39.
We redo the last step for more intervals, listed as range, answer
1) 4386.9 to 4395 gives 15.33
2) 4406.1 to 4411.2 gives 17.04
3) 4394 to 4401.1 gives 15.85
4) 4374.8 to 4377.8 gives 15.09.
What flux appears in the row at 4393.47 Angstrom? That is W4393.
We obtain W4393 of 13.92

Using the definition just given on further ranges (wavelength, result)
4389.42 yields 14.25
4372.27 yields 15.28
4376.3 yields 14.26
